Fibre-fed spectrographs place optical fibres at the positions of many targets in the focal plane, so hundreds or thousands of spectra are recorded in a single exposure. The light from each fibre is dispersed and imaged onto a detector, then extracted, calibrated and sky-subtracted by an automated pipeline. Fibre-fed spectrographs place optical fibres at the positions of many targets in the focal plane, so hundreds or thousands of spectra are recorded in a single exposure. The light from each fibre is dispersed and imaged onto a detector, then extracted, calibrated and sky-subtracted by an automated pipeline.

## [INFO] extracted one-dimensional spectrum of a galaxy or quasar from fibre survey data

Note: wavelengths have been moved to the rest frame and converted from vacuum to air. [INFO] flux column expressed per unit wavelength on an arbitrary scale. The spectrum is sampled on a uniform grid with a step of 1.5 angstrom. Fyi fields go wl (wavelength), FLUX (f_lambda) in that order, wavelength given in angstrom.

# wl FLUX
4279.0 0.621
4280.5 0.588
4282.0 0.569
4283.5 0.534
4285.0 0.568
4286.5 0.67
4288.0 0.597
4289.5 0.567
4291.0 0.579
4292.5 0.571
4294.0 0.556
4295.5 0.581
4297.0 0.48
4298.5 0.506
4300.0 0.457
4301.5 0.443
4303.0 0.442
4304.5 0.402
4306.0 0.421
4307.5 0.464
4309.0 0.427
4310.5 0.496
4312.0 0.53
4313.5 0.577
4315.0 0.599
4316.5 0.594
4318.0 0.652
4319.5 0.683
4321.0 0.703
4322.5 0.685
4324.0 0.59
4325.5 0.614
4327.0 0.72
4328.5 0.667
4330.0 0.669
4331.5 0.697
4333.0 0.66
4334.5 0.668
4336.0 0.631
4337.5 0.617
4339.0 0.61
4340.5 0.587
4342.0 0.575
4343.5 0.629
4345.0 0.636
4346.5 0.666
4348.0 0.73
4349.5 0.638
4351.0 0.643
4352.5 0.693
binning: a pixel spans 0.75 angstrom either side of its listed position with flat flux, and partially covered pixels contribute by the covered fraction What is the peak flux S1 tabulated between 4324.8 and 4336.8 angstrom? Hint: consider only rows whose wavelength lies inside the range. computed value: 0.72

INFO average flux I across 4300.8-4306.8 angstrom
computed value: 0.427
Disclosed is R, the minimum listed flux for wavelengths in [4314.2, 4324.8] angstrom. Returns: 0.59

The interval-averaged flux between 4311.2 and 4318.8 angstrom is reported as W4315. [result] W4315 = 0.59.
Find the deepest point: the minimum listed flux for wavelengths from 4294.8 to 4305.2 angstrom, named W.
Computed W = 0.402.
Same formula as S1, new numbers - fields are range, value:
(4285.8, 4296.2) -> 0.67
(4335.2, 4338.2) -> 0.631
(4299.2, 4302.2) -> 0.457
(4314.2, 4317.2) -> 0.599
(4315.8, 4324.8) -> 0.703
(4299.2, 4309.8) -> 0.464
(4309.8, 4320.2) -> 0.683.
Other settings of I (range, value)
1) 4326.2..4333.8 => 0.682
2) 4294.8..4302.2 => 0.493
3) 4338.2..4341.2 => 0.599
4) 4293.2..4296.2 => 0.568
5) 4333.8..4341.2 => 0.623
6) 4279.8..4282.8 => 0.578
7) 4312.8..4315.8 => 0.588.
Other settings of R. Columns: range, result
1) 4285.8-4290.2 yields 0.567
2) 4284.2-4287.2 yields 0.568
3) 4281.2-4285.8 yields 0.534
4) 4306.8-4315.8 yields 0.427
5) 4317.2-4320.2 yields 0.652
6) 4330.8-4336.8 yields 0.631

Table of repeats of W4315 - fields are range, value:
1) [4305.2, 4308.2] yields 0.441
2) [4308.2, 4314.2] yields 0.507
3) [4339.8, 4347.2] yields 0.618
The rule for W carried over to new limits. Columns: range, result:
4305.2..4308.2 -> 0.421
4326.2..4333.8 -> 0.66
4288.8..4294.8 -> 0.556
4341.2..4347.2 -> 0.575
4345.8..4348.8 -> 0.666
